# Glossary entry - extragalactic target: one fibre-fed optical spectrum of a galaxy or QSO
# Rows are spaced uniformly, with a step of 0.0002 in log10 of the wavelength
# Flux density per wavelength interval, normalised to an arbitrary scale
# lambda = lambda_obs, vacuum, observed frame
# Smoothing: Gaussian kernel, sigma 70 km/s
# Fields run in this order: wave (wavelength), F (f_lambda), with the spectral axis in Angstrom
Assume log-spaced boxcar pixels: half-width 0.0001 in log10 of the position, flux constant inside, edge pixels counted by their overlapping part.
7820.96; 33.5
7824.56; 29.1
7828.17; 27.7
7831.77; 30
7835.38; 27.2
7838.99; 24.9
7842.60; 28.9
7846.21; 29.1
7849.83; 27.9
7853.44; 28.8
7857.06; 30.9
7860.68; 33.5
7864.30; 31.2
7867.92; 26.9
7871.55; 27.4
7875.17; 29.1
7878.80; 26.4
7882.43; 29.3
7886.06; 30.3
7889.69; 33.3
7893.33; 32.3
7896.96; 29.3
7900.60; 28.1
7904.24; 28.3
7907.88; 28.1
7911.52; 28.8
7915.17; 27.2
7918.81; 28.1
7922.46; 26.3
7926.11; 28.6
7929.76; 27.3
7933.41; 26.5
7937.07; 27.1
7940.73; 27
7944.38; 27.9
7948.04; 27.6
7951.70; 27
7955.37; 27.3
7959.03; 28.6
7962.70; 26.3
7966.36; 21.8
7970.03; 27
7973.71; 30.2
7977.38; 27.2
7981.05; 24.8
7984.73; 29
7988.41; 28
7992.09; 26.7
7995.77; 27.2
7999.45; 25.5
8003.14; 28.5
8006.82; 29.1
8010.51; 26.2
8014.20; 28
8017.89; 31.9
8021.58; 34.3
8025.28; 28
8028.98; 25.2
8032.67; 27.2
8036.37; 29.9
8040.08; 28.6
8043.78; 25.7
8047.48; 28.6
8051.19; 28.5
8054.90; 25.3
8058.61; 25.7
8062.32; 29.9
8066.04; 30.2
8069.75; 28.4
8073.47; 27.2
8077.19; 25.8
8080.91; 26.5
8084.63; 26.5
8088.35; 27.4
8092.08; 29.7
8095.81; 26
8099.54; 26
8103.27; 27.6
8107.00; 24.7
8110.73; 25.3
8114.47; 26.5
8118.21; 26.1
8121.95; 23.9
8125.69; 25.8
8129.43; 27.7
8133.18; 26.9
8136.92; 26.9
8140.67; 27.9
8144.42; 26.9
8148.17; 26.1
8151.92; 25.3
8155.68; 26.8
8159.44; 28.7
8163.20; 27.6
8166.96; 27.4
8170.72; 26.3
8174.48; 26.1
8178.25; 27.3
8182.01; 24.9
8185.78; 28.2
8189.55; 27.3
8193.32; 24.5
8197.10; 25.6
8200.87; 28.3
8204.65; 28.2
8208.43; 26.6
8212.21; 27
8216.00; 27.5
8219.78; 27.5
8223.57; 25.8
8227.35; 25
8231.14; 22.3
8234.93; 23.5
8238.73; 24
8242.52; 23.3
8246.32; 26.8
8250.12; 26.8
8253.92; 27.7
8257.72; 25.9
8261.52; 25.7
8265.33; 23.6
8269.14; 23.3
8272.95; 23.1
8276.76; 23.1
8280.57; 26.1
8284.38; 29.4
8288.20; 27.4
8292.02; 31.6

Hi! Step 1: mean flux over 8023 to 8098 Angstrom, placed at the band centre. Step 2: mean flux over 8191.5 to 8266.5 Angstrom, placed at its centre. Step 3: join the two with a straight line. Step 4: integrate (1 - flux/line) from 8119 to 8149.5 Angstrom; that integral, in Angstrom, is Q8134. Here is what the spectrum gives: 0.3 Angstrom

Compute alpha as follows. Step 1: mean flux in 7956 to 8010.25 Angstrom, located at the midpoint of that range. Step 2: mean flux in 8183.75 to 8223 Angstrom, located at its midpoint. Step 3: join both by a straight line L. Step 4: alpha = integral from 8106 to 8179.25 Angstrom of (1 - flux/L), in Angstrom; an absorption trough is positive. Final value 1.4 Angstrom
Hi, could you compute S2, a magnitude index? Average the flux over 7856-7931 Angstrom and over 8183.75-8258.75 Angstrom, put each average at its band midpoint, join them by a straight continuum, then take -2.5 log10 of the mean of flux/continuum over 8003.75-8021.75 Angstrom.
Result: -0.05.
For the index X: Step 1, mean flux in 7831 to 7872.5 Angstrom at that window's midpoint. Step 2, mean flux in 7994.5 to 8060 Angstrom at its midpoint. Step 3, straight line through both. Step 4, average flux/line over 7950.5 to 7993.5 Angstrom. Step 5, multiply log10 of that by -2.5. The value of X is 0.05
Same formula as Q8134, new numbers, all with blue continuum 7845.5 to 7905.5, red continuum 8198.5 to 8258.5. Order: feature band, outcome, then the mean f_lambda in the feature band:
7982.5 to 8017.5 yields 0.71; 27.7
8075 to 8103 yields 0.53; 26.9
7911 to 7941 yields 1.70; 27.4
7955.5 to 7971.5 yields 1.47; 26.1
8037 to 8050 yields -0.01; 27.9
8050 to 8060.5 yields 0.52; 26.4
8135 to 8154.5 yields 0.16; 26.6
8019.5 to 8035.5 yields -0.44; 28.8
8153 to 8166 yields -0.40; 27.5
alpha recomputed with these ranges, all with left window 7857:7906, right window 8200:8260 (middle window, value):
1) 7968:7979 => 0.3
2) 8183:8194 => -0.1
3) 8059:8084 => -0.1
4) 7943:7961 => 0.8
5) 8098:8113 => 0.8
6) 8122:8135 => 0.3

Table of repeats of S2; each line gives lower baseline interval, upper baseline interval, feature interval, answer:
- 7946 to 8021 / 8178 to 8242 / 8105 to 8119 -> 0.04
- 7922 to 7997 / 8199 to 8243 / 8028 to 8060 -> -0.02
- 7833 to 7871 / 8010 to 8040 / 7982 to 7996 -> 0.05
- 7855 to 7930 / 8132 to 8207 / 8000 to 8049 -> -0.02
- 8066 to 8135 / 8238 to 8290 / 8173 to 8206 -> -0.03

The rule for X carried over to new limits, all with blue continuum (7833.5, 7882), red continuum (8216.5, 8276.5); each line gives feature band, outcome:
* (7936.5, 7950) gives 0.02 mag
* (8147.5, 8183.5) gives -0.04 mag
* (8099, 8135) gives 0.01 mag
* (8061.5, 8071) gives -0.11 mag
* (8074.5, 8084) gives 0.01 mag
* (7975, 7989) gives 0.01 mag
